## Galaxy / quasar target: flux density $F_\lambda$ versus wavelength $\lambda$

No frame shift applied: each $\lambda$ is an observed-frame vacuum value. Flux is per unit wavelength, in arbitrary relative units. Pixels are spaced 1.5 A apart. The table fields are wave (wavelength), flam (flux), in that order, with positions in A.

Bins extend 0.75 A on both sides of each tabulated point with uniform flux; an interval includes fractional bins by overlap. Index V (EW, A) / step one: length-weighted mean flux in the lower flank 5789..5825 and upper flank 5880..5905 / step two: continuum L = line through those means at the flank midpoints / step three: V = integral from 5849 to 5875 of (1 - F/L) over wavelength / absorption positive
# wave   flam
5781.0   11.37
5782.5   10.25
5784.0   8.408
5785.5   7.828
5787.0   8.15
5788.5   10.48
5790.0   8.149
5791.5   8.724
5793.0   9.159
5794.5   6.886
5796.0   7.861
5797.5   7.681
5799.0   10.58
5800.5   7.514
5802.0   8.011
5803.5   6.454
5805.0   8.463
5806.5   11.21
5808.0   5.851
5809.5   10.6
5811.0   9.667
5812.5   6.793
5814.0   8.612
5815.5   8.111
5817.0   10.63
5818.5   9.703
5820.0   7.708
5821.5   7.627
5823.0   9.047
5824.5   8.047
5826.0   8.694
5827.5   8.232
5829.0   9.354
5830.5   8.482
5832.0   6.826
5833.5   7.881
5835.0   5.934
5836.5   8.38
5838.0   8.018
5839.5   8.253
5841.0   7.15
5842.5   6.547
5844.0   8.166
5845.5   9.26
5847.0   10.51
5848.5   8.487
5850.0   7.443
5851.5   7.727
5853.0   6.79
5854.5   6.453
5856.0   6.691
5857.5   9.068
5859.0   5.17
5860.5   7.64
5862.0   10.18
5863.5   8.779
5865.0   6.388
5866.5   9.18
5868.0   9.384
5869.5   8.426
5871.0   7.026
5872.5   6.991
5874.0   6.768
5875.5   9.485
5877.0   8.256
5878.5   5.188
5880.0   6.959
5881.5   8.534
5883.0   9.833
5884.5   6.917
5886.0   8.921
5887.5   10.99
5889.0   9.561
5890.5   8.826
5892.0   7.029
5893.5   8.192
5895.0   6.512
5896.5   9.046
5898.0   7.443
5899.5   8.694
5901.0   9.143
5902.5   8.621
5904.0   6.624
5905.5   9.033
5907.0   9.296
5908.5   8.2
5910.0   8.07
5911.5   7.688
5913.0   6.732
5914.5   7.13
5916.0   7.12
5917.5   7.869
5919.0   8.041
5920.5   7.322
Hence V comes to 2.3 A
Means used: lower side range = 8.48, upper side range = 8.39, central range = 7.68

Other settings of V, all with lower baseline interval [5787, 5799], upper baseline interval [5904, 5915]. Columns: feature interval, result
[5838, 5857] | 1.03 A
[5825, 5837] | 0.55 A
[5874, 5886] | 0.32 A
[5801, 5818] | -0.26 A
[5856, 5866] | 0.46 A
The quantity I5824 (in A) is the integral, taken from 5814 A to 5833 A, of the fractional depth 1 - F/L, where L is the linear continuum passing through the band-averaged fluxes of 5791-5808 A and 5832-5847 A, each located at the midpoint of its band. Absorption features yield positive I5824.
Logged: -1.23 A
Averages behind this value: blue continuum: 8.3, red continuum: 7.83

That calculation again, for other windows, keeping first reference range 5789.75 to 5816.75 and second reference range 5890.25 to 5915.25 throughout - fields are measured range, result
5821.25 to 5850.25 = 0.5 A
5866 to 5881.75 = 0.6 A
